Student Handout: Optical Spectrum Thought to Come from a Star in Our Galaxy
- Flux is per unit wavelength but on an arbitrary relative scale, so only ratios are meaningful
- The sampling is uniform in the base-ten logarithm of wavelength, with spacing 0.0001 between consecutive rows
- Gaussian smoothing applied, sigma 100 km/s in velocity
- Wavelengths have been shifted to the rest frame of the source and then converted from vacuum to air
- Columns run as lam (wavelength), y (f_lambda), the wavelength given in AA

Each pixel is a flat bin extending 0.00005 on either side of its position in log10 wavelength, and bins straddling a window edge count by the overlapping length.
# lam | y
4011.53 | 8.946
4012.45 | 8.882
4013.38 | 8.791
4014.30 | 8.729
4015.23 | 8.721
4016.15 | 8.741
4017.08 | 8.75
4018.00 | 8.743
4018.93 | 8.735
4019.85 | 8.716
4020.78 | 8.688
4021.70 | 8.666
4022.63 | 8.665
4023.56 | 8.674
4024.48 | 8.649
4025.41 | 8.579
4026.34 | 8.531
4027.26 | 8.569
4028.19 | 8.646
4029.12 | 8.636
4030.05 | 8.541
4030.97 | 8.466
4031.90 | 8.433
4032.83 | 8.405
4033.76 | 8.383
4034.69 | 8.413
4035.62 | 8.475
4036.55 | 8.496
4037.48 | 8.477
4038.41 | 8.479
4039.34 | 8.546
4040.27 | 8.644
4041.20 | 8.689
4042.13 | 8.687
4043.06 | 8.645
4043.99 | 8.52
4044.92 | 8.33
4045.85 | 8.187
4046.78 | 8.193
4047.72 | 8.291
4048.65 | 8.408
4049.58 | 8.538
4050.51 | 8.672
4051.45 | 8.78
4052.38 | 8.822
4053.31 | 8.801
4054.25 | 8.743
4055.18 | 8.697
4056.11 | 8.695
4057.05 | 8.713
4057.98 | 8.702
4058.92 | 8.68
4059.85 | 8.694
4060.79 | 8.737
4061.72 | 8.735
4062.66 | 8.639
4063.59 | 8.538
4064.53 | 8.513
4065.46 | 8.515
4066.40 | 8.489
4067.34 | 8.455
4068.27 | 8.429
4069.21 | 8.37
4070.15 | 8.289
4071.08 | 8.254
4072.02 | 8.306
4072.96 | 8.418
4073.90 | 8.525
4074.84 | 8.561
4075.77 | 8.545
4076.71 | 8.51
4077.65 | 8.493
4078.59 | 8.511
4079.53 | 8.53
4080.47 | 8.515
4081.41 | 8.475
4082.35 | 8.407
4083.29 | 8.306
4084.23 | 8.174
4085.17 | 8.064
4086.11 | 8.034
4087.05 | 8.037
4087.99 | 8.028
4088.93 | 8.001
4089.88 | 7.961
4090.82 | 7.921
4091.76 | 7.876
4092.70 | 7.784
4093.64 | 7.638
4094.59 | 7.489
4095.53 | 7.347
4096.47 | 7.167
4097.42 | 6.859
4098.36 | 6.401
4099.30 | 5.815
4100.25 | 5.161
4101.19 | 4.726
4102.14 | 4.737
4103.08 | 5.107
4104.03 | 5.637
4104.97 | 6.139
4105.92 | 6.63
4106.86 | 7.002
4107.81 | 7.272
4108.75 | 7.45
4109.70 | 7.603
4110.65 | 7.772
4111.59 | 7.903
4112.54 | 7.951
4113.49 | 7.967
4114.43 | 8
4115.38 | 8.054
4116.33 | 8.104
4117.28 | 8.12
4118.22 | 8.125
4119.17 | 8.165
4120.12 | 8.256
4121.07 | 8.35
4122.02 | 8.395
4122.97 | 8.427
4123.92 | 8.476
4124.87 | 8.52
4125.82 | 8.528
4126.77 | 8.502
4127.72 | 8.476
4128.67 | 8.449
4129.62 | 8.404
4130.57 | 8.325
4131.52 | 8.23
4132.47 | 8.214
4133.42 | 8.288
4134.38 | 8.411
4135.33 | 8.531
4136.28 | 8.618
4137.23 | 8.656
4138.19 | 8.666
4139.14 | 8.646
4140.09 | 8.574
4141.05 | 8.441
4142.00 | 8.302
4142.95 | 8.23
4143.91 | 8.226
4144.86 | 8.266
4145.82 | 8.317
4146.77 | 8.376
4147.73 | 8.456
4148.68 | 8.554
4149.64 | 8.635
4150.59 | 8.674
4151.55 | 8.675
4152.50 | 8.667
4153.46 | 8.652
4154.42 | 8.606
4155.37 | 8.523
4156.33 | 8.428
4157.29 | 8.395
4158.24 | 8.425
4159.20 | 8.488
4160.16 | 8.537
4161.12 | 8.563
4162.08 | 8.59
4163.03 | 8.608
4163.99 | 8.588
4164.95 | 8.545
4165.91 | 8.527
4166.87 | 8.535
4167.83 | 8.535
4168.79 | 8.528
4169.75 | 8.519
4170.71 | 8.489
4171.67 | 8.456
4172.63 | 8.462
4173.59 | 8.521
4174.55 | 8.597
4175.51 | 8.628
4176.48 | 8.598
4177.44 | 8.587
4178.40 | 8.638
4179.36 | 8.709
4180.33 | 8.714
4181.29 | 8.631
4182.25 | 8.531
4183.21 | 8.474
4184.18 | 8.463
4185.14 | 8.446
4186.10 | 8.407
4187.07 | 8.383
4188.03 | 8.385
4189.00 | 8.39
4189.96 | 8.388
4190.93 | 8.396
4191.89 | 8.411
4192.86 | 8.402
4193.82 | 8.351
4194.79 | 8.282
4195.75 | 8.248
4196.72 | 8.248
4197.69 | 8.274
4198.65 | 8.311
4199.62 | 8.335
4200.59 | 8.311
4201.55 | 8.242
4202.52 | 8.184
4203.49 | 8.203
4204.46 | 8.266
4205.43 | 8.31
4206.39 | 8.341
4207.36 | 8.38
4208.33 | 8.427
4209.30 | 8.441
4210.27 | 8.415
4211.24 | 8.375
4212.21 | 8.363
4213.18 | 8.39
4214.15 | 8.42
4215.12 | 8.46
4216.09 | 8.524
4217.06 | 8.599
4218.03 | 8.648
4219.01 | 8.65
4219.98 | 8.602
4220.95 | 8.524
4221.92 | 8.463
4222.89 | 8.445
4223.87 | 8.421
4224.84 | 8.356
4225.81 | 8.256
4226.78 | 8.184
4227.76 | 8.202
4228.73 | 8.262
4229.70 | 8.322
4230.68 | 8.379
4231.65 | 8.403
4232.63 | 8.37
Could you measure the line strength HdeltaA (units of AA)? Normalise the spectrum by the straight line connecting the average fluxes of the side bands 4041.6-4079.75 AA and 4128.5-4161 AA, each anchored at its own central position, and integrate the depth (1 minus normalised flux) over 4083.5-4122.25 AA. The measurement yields 5.27 AA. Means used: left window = 8.54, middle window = 7.35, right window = 8.47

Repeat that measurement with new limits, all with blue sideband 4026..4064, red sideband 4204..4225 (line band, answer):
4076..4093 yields 0.7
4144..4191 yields -0.2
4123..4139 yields 0.1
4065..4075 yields 0.2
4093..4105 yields 3.3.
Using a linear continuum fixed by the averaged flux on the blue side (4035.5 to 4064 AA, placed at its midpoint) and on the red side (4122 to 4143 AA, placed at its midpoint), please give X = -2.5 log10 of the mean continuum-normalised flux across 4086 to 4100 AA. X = 0.15 mag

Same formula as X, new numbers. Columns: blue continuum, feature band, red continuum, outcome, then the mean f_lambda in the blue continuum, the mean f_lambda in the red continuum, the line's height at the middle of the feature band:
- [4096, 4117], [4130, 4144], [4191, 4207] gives -0.16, 6.81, 8.3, 7.3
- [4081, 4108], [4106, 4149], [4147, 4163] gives -0.04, 7.1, 8.56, 7.9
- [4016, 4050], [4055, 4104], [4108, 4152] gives 0.07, 8.54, 8.3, 8.43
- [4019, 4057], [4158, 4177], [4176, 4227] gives -0.01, 8.57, 8.42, 8.45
